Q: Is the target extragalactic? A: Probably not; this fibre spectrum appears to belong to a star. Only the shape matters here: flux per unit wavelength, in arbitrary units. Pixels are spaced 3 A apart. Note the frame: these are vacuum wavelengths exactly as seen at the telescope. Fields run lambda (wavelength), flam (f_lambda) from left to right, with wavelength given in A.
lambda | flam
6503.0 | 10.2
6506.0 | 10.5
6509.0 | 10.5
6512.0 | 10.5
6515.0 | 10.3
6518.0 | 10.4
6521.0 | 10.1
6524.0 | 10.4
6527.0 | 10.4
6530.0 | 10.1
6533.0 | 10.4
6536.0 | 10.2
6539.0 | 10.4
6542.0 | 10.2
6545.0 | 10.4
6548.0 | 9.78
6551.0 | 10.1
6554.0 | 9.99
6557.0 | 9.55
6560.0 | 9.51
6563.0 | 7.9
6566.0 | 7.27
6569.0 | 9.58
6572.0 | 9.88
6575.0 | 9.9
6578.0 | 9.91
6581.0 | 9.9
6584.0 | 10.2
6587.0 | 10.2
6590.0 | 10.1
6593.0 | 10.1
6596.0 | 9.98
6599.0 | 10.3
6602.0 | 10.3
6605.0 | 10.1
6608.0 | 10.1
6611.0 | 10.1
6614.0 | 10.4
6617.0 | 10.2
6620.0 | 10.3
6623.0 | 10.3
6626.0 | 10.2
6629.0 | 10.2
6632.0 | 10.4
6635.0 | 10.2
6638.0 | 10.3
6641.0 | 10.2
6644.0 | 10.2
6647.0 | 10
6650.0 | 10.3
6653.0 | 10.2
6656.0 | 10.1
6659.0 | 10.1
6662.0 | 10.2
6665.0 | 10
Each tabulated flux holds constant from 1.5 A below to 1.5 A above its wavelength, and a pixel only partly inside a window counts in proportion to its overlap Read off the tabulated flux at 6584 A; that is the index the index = 10.2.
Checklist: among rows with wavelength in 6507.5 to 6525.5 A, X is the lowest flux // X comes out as 10.1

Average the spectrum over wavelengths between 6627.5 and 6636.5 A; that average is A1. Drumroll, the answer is 10.3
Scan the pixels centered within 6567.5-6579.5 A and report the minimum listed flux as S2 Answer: 9.58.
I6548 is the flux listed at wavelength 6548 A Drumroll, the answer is 9.78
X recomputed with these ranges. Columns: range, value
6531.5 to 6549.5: 9.78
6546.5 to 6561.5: 9.51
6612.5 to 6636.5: 10.2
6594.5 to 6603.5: 9.98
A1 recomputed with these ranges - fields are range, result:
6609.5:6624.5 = 10.3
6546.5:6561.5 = 9.79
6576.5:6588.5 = 10.1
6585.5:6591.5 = 10.1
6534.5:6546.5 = 10.3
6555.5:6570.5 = 8.76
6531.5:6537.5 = 10.3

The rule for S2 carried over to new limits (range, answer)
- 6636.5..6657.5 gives 10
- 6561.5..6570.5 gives 7.27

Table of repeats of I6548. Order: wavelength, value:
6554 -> 9.99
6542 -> 10.2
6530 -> 10.1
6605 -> 10.1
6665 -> 10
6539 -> 10.4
